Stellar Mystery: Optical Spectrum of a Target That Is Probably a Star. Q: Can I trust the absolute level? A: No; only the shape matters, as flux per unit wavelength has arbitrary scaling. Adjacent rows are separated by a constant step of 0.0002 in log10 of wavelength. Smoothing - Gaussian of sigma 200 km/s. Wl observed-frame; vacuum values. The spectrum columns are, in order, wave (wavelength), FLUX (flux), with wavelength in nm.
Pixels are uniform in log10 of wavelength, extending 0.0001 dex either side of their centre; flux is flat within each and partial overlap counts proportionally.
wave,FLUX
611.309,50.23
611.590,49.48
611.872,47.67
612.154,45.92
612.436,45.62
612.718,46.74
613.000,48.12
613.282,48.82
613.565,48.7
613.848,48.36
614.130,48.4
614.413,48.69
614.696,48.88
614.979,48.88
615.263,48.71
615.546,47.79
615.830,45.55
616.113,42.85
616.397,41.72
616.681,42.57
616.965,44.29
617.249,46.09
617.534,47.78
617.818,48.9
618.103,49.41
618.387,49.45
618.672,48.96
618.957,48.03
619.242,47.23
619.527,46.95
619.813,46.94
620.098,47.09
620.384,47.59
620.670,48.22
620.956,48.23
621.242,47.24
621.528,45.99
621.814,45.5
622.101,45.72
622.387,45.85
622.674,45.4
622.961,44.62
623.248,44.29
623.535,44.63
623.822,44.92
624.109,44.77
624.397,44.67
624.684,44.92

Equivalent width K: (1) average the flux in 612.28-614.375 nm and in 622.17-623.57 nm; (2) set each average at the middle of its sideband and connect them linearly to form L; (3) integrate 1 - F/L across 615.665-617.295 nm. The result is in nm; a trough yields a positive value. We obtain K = 0.11 nm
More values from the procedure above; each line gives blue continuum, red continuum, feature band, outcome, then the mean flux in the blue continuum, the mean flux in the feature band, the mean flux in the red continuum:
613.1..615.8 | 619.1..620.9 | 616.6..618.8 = 0.023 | 48.4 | 47.3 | 47.4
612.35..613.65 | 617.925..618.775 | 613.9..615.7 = -0.013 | 47.6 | 48.5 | 49.3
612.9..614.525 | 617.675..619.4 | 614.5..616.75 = 0.118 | 48.5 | 46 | 48.7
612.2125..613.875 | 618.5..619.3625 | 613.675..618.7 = 0.088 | 47.6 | 47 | 48.1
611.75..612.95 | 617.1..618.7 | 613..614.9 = -0.060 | 46.6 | 48.6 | 48.4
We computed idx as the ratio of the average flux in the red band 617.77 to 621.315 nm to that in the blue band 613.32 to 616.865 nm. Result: 1.0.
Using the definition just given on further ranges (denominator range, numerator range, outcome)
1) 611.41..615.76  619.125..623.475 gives 0.97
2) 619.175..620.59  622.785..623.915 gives 0.95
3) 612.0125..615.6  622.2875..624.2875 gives 0.94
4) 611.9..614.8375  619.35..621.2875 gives 0.99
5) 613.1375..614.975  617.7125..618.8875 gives 1.01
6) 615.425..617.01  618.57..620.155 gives 1.08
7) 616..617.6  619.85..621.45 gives 1.08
